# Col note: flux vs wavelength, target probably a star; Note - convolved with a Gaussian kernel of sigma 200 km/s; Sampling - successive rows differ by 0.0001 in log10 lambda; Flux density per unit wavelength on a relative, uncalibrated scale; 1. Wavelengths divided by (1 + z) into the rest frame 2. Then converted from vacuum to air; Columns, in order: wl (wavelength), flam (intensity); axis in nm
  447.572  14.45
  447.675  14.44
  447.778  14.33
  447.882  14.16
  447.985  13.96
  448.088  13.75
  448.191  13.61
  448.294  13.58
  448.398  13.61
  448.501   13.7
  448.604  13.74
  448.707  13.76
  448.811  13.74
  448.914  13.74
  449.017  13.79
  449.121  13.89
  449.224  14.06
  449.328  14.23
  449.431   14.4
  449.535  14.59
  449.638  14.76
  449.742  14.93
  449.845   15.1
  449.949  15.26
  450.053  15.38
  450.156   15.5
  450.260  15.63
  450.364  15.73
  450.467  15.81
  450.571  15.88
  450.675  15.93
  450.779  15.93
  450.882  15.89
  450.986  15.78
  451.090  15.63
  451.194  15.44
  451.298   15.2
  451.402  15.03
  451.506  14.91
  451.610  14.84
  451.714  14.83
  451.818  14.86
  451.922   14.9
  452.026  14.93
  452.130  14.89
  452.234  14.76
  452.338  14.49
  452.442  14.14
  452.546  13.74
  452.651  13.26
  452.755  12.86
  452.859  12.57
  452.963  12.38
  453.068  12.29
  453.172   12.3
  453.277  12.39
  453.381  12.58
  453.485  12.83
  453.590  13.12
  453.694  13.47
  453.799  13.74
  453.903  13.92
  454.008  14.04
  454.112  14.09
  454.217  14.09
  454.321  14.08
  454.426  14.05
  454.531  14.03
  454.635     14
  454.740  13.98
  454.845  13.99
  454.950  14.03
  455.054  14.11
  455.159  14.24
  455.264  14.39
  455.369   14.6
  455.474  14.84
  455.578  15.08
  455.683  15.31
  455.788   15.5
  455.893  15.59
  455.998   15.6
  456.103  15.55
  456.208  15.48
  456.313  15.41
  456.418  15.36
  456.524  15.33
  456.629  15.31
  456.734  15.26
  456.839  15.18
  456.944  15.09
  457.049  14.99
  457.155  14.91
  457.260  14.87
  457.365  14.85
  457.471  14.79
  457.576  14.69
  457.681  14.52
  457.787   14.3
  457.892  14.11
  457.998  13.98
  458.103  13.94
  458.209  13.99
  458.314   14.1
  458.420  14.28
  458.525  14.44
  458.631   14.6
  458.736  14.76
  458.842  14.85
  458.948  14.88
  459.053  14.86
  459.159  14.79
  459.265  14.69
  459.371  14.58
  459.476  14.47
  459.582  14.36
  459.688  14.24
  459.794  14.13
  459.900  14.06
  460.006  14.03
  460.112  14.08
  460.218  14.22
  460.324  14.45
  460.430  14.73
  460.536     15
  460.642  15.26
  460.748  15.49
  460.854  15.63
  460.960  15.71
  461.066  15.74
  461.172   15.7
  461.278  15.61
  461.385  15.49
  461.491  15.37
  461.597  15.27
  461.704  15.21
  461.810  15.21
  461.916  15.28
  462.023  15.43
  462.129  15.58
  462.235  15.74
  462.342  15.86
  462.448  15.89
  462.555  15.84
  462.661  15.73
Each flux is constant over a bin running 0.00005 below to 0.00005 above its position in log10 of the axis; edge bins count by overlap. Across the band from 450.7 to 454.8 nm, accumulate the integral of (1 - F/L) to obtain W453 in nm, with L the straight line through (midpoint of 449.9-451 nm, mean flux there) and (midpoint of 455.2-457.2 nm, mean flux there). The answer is 0.37 nm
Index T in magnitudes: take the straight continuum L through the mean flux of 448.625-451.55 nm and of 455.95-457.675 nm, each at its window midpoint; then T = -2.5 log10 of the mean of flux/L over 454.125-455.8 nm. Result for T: 0.05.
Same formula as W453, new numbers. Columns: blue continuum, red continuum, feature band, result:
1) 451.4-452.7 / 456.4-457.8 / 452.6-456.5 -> 0.19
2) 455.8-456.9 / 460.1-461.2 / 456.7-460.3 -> 0.18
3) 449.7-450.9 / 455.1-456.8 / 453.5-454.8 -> 0.12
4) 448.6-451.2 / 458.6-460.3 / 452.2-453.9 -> 0.19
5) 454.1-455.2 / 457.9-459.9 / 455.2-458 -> -0.16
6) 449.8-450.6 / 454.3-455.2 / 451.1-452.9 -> 0.06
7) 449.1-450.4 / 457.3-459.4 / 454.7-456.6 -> -0.04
